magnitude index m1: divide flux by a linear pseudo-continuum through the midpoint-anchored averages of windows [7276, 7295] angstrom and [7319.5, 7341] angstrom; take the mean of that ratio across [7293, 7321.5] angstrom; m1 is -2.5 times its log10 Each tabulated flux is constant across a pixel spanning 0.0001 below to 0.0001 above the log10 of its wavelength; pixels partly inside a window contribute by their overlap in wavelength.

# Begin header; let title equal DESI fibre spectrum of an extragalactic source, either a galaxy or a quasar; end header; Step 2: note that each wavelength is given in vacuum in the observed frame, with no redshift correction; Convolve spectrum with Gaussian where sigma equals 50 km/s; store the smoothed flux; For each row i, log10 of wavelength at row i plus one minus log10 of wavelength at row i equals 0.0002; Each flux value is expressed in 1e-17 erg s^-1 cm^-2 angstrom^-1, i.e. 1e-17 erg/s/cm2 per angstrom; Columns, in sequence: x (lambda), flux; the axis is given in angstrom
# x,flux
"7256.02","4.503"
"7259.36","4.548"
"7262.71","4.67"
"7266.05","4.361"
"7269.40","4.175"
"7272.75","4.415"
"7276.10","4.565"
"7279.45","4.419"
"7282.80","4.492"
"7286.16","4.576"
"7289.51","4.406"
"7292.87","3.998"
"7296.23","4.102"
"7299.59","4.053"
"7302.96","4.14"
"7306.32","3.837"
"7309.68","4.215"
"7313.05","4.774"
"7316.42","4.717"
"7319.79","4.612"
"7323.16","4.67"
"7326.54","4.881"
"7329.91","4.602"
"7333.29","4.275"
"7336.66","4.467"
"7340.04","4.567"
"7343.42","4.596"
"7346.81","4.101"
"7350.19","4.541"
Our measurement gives 0.05 mag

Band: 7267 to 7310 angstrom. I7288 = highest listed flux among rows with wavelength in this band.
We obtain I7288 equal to 4.576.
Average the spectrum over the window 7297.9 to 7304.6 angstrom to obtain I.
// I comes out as 4.09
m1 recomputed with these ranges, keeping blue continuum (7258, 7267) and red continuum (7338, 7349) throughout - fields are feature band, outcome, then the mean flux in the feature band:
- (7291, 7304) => 0.11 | 4.07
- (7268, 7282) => 0.03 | 4.4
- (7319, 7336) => -0.04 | 4.6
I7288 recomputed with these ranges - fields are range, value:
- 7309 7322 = 4.774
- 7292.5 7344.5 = 4.881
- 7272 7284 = 4.565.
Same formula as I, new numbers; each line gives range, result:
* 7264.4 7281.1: 4.39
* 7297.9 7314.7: 4.2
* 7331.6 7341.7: 4.44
